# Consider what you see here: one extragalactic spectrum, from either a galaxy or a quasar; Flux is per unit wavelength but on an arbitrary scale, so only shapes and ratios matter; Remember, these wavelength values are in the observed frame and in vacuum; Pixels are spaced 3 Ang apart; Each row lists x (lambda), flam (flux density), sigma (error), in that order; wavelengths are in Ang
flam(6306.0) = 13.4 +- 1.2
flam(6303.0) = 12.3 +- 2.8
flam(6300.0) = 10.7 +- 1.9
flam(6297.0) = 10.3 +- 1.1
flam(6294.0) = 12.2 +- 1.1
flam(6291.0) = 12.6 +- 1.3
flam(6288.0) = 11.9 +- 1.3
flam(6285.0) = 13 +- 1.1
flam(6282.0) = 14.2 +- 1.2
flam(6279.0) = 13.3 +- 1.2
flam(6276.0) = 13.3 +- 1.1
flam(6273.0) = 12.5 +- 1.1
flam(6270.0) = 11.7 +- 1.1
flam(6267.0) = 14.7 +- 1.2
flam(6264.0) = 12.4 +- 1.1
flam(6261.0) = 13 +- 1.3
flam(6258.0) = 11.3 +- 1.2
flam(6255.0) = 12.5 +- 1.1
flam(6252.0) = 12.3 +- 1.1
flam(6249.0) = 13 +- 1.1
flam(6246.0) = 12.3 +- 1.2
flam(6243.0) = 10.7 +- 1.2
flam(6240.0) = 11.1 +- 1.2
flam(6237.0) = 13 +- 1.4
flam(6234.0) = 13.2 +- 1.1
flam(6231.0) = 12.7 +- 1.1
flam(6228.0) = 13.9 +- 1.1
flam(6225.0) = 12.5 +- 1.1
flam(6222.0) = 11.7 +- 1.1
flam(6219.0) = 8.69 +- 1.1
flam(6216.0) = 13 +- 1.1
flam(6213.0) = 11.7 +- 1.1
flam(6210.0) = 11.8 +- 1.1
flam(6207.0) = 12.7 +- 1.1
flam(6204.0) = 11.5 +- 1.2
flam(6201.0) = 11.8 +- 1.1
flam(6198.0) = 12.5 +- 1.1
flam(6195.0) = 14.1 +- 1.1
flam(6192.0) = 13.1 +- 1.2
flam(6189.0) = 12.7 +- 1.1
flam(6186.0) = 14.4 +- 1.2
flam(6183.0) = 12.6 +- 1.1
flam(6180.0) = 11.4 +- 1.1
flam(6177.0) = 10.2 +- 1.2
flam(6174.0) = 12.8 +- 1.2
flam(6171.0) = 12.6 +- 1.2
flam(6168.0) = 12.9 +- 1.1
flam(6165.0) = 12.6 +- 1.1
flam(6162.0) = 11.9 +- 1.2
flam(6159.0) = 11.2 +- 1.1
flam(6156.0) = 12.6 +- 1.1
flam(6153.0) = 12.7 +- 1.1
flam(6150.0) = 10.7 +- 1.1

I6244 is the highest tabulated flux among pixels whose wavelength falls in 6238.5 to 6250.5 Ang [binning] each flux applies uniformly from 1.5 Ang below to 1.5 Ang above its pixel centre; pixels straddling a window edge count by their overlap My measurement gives 13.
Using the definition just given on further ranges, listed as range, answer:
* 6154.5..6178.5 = 12.9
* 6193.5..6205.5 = 14.1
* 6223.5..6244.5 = 13.9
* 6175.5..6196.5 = 14.4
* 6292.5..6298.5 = 12.2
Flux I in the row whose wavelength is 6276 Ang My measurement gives 13.3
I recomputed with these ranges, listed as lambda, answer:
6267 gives 14.7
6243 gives 10.7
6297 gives 10.3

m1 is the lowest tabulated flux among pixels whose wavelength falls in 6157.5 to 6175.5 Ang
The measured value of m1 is 11.2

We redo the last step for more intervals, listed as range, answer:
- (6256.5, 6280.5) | 11.3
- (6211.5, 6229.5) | 8.69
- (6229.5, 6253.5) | 10.7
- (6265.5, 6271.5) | 11.7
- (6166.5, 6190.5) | 10.2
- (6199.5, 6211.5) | 11.5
